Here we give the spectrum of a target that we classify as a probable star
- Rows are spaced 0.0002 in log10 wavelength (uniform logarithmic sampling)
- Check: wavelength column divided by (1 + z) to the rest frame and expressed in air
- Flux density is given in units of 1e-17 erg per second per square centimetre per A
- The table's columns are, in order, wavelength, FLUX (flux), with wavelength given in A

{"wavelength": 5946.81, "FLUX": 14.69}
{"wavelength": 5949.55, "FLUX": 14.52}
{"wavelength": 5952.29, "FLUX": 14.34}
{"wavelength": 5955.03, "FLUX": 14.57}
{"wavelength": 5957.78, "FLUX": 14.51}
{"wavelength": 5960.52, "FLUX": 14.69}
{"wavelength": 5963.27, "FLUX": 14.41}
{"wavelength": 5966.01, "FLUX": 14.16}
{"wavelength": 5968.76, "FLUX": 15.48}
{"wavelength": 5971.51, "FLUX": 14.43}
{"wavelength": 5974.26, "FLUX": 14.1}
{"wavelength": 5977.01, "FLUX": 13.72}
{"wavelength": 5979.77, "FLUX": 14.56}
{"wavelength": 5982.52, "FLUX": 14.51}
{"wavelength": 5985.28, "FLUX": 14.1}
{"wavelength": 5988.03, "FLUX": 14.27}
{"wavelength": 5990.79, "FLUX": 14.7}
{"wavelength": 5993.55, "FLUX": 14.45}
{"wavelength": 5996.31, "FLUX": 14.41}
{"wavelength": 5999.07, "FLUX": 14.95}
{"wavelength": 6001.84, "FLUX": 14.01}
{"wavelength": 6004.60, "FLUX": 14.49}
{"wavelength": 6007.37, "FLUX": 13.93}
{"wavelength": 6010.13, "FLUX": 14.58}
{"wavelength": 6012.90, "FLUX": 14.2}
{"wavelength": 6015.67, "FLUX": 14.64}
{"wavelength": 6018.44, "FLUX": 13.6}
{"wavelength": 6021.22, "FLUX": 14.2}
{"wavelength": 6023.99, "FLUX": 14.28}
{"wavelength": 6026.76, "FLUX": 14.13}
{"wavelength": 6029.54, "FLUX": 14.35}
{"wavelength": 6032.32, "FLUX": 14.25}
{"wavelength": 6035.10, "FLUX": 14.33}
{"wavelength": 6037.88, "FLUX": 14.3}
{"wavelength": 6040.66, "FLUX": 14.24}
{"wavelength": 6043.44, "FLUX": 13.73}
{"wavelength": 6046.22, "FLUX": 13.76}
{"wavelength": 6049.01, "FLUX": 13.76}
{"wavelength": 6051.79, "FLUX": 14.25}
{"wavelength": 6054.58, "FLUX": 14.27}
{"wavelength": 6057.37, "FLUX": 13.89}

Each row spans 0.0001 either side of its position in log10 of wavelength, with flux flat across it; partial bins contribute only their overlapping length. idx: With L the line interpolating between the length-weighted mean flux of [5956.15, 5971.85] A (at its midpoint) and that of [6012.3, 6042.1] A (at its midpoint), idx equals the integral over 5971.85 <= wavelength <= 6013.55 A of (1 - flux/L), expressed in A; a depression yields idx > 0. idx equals 0.3 A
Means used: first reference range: 14.6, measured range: 14.3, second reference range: 14.2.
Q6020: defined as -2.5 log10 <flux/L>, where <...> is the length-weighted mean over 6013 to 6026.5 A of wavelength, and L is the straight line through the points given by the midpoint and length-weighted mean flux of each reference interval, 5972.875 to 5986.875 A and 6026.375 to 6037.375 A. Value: 0.01 mag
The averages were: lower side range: 14.2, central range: 14.2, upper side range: 14.3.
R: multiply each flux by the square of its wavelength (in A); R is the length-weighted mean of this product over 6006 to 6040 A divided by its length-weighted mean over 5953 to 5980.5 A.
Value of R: 1.00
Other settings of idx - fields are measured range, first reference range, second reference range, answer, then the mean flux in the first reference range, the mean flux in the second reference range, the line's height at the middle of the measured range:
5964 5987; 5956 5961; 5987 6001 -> 0.28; 14.6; 14.5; 14.6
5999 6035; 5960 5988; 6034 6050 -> -0.24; 14.4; 14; 14.2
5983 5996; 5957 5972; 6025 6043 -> 0.09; 14.6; 14.2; 14.5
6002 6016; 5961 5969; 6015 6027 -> -0.08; 14.6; 14.1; 14.2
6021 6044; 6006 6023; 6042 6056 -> -0.24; 14.2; 14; 14.1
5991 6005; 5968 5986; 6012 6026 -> -0.19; 14.4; 14.2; 14.3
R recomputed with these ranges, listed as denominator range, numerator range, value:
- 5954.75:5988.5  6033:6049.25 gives 1.00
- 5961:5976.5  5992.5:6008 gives 1.00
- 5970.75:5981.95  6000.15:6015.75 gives 1.02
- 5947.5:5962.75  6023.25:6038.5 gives 1.01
